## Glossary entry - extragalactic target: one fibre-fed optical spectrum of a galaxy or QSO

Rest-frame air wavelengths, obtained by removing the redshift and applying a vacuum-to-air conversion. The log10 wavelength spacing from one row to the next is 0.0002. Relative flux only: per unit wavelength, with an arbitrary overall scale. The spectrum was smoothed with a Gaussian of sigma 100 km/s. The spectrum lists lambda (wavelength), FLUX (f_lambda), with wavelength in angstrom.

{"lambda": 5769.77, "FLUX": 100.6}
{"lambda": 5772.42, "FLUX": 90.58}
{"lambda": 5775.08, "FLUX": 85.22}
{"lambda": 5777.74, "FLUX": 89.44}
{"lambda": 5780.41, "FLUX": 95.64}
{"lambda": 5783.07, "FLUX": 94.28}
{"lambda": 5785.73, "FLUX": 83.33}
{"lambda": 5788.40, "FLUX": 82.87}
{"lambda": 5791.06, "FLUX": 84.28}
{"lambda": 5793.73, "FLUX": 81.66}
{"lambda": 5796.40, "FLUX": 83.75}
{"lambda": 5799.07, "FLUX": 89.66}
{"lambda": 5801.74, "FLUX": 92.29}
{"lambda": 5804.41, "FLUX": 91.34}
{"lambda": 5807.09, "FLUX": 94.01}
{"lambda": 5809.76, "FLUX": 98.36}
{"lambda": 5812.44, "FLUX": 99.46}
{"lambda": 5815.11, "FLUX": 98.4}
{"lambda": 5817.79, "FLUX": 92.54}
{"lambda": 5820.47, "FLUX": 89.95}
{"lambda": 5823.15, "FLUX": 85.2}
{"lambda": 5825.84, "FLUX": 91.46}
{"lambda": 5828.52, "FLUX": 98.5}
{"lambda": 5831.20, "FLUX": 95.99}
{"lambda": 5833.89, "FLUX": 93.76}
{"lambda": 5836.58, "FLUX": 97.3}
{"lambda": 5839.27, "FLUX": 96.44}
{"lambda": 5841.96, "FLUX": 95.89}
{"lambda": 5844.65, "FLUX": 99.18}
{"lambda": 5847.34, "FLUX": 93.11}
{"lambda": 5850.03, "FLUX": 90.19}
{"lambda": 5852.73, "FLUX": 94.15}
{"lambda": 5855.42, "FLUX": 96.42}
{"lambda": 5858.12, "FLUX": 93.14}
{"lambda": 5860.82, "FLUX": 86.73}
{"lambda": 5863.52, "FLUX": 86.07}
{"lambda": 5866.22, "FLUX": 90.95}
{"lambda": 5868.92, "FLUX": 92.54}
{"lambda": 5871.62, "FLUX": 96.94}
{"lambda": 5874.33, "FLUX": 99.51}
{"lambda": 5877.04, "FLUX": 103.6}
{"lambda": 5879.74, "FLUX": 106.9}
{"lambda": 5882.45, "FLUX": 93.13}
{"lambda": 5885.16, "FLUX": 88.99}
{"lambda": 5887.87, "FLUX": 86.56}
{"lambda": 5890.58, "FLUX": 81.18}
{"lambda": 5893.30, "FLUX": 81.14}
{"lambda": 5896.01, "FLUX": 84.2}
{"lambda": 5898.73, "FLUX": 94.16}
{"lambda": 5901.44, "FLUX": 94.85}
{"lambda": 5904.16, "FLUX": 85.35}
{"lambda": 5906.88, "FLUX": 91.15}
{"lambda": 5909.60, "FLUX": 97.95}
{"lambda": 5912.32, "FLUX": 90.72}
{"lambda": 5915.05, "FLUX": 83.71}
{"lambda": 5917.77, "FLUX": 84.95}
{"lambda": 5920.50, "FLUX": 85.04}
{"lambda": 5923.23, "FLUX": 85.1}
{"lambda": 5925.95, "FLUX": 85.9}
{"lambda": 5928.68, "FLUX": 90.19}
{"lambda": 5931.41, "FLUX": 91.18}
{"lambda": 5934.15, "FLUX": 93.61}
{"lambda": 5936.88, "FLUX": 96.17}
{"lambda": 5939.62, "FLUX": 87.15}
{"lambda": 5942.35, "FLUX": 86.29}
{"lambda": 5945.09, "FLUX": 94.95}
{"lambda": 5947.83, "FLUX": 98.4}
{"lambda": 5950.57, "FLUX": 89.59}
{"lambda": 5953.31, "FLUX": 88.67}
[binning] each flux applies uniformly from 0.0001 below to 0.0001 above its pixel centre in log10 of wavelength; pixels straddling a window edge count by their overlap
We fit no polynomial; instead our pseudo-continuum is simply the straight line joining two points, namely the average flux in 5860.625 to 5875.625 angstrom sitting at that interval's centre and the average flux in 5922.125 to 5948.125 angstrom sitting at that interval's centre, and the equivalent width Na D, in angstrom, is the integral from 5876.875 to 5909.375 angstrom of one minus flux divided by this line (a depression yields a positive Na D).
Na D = 0.39 angstrom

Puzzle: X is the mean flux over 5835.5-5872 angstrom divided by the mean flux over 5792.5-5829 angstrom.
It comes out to 1.02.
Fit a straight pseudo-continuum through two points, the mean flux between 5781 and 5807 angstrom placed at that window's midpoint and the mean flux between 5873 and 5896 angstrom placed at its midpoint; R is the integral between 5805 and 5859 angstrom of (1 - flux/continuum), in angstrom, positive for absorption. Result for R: -3.1 angstrom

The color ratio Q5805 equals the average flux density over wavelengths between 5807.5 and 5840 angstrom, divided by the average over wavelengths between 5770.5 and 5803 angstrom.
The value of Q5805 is 1.08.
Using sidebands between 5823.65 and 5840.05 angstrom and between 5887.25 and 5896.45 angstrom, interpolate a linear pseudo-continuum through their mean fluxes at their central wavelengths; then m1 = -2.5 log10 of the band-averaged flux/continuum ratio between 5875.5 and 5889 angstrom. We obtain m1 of -0.13 mag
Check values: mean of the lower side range 95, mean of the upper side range 82.9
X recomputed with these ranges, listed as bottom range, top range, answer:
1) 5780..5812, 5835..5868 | 1.04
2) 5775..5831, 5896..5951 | 0.99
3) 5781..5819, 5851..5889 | 1.04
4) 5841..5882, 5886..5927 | 0.92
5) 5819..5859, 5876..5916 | 0.97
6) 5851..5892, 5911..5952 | 0.96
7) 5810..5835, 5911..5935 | 0.93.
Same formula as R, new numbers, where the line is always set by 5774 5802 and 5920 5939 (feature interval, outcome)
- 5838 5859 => -1.5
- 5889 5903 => 0.3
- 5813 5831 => -1.1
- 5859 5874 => -0.5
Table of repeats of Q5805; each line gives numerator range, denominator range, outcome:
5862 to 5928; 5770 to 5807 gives 1.02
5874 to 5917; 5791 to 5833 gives 0.99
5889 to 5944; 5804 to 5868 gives 0.94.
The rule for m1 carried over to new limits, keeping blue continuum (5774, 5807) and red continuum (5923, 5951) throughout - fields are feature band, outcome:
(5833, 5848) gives -0.083 mag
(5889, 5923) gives 0.032 mag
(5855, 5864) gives -0.011 mag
